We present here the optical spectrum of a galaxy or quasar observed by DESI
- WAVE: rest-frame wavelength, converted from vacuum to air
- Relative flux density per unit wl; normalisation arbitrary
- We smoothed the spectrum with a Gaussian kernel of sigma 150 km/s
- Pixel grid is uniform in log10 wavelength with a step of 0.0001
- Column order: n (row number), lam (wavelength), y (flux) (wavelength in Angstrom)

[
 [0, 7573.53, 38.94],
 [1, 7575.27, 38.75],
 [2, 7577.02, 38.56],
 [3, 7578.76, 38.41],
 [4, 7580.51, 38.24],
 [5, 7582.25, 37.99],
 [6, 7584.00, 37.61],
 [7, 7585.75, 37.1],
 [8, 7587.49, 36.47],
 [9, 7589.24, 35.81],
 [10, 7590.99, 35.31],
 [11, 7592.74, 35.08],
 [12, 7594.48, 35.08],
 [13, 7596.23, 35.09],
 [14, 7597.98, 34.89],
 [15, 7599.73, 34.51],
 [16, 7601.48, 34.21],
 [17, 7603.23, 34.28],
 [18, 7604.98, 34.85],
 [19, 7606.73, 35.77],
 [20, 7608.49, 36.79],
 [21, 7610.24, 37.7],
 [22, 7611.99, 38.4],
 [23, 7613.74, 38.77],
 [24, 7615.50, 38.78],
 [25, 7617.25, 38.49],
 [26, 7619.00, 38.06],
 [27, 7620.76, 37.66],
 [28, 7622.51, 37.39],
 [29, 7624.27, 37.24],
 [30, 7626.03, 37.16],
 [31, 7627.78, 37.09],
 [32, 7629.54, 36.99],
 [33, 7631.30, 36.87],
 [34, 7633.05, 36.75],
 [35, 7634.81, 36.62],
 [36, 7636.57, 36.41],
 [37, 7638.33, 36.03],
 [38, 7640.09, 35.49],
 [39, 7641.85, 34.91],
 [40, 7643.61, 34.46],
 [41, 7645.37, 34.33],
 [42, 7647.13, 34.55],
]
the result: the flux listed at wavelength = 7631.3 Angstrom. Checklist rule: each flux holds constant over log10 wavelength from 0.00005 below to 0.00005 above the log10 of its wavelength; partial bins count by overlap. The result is 36.87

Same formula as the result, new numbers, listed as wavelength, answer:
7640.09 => 35.49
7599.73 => 34.51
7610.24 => 37.7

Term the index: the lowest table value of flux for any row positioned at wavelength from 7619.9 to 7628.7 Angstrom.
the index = 37.09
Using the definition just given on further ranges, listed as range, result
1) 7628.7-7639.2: 36.03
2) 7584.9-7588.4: 36.47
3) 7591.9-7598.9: 34.89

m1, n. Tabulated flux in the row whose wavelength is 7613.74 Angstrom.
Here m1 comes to 38.77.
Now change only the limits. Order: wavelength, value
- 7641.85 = 34.91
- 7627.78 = 37.09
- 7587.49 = 36.47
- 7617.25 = 38.49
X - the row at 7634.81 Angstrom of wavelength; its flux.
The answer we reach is 36.62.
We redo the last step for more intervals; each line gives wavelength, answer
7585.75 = 37.1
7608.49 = 36.79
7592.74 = 35.08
